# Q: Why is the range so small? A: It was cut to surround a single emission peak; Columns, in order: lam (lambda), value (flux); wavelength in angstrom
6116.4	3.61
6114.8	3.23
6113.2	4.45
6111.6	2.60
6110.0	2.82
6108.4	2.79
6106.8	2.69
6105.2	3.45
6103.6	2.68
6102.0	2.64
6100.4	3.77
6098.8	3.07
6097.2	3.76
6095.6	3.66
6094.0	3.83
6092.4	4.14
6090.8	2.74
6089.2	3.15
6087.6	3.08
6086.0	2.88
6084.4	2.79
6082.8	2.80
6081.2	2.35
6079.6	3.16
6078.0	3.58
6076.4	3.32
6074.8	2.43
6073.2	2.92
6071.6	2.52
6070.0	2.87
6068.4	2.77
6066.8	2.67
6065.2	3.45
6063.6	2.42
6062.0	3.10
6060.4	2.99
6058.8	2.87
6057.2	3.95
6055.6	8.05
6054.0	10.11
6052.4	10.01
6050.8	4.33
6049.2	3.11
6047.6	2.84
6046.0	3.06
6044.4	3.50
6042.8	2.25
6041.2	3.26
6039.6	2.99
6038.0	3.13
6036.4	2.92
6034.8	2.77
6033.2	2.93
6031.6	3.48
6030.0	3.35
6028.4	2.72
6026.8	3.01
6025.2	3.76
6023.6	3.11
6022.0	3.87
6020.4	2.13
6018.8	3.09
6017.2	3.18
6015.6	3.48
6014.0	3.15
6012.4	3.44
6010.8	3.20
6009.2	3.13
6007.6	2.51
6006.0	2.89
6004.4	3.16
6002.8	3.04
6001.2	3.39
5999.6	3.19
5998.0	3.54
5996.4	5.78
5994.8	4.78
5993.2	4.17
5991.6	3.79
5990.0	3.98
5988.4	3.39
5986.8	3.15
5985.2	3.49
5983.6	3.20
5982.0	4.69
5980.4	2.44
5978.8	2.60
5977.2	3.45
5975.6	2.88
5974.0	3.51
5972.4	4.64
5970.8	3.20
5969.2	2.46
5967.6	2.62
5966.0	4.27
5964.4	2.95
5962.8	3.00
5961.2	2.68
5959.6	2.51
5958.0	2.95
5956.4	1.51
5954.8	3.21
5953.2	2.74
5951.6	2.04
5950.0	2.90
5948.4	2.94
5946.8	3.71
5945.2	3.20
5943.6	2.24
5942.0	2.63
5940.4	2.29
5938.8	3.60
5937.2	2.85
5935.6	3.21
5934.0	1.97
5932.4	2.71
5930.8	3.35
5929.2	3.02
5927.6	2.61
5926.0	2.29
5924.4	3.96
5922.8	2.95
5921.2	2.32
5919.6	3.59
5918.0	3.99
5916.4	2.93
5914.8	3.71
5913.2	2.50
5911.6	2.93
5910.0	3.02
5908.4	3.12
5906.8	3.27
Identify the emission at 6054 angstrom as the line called [O III]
